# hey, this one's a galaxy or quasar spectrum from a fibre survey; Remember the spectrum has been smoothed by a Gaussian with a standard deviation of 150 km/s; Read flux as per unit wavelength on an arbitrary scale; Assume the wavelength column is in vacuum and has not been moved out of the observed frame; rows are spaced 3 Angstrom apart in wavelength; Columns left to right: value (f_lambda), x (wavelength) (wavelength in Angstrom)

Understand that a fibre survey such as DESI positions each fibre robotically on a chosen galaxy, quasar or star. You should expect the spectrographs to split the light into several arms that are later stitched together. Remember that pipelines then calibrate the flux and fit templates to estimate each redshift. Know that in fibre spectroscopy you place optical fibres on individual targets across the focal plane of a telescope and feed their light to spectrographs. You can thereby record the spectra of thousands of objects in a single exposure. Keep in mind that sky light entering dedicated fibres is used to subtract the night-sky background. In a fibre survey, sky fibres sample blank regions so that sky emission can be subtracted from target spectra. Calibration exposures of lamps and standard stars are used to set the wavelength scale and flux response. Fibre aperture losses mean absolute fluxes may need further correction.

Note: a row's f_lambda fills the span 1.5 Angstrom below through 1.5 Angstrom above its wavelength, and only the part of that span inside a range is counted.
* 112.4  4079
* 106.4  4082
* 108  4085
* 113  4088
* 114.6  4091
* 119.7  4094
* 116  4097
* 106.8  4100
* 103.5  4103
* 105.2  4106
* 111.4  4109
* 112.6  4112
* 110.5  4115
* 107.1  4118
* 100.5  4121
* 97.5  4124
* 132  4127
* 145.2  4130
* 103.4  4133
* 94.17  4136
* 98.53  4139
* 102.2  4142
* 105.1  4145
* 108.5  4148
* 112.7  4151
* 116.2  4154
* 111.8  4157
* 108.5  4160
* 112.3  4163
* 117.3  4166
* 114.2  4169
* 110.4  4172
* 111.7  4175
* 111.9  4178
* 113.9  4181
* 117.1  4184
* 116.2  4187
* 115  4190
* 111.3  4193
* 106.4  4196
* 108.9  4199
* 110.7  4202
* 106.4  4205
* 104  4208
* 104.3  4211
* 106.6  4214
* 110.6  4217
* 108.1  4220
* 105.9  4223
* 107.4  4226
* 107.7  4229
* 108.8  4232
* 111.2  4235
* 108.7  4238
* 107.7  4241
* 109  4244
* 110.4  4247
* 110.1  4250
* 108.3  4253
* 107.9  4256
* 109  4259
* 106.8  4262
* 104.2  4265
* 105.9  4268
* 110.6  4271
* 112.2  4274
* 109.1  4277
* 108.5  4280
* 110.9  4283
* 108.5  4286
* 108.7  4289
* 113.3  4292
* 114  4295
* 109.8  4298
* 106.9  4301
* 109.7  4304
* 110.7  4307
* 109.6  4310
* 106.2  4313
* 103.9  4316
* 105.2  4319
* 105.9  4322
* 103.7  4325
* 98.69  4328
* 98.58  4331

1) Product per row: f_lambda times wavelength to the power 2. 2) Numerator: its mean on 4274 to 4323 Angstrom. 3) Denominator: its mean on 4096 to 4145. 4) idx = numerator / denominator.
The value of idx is 1.09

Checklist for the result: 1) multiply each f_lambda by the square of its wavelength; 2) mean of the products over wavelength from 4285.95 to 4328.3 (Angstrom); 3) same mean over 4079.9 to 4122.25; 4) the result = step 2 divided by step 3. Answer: 1.08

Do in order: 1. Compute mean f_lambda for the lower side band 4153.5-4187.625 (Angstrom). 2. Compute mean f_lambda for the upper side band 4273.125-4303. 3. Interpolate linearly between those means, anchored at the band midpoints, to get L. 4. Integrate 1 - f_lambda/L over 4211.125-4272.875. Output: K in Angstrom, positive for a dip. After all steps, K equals 1.8 Angstrom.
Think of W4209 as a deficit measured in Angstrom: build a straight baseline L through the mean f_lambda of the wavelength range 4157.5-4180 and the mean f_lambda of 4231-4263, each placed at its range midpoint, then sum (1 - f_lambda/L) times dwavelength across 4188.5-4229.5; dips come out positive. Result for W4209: 0.9 Angstrom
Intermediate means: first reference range 112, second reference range 109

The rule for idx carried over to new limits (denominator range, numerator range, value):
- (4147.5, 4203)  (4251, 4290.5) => 1.01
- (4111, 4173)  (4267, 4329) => 1.05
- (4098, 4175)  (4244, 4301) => 1.06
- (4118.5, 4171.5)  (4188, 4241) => 1.01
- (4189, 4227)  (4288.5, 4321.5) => 1.05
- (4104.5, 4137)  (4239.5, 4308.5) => 1.06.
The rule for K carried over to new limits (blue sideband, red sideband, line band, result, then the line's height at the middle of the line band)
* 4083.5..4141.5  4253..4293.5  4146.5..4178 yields -0.7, 110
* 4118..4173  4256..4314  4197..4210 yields 0.3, 110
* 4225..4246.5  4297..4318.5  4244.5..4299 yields -0.5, 108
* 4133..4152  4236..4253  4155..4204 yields -3.2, 105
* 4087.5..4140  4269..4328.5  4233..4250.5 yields -0.1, 109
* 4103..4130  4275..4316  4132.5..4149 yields 1.4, 111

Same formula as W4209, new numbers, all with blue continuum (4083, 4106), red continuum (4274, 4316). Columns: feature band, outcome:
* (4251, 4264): 0.23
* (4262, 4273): 0.27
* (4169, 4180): -0.13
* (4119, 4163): 0.38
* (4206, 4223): 0.55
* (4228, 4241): 0.12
